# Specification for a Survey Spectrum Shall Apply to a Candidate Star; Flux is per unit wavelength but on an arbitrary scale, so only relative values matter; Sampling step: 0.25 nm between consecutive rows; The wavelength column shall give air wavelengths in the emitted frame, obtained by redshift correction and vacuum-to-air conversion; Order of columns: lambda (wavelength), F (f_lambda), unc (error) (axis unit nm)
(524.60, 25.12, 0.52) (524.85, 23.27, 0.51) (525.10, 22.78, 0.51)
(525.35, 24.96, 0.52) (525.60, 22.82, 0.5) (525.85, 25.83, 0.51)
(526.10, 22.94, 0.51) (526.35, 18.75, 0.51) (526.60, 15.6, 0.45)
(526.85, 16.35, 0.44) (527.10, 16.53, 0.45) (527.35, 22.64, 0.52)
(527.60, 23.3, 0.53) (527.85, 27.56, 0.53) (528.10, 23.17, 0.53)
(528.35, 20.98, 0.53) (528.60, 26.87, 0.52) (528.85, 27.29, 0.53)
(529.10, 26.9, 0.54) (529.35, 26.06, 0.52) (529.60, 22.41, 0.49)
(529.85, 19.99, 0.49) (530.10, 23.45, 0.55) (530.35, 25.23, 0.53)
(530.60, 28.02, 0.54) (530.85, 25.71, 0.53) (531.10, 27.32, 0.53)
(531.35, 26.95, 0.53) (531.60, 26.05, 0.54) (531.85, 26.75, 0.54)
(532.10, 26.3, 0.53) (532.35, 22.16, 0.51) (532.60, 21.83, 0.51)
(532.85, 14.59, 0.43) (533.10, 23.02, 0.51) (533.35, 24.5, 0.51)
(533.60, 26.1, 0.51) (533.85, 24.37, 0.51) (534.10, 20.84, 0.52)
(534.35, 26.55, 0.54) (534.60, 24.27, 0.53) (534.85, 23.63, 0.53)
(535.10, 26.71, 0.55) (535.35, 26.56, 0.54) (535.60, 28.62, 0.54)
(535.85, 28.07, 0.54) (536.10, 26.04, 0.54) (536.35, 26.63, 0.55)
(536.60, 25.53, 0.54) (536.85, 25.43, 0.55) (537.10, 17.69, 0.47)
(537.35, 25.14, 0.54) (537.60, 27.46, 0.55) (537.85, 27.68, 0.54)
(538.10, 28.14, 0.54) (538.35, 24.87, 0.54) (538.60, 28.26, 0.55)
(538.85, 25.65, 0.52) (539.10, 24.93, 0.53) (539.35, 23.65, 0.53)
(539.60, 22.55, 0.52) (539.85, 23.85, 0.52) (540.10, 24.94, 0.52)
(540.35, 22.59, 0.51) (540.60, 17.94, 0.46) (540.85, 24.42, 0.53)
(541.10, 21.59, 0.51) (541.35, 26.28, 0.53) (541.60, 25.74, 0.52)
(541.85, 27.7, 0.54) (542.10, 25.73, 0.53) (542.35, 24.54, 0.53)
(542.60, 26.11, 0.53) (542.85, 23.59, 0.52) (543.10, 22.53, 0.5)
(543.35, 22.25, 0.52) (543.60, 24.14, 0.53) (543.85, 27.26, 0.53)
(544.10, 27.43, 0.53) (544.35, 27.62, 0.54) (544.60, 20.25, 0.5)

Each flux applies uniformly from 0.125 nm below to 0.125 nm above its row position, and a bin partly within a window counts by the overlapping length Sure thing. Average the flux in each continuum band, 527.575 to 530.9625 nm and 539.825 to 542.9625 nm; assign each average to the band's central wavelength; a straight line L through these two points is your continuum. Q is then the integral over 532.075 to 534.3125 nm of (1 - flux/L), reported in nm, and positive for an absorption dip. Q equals 0.18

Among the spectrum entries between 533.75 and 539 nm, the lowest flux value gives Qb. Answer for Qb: 17.69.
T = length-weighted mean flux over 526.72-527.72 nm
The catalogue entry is 19.7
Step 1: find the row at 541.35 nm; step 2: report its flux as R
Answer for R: 26.28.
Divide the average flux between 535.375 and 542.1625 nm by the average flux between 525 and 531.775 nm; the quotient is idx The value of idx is 1.1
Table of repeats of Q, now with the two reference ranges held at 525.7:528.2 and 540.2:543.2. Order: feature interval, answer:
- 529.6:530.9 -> -0.14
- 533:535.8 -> -0.30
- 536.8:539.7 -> -0.21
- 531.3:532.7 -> -0.17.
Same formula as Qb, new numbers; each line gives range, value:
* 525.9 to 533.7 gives 14.59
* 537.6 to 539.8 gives 22.55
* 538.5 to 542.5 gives 17.94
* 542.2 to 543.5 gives 22.25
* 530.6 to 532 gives 25.71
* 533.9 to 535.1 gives 20.84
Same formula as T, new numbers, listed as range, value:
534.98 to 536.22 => 27.2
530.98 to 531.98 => 26.8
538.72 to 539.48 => 24.8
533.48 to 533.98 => 25.2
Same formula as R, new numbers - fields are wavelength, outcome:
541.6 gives 25.74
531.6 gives 26.05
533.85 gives 24.37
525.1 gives 22.78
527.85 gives 27.56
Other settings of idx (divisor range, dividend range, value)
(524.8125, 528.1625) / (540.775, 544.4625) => 1.15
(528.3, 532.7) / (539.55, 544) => 0.96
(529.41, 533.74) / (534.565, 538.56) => 1.07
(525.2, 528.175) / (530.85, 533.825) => 1.12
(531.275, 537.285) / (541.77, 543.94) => 1.01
